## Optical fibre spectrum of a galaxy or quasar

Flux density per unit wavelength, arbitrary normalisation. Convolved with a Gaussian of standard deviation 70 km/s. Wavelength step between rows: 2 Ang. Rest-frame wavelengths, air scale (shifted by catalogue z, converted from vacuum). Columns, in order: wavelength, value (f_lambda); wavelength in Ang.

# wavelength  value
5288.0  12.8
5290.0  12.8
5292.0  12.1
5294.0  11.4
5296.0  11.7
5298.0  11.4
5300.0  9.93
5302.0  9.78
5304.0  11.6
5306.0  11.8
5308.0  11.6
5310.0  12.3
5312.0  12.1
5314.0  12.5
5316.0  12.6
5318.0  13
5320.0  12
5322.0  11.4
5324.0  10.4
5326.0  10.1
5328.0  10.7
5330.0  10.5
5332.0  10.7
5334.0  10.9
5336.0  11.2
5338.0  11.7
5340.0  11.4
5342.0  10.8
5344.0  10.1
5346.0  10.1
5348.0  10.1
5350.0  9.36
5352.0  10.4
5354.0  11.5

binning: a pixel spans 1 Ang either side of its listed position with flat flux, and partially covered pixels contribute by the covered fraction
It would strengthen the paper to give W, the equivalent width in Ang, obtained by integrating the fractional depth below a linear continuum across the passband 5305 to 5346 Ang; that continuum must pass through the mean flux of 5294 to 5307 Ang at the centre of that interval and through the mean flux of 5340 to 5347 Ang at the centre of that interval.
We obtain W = -2.4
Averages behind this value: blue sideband 11.1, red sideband 10.5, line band 11.4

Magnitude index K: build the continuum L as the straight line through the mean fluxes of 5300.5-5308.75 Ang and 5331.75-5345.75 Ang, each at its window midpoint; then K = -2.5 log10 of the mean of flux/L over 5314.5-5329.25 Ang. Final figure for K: -0.04 mag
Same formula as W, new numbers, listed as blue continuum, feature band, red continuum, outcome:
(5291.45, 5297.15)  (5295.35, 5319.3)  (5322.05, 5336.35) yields -0.85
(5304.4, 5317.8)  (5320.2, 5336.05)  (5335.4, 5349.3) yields 0.85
